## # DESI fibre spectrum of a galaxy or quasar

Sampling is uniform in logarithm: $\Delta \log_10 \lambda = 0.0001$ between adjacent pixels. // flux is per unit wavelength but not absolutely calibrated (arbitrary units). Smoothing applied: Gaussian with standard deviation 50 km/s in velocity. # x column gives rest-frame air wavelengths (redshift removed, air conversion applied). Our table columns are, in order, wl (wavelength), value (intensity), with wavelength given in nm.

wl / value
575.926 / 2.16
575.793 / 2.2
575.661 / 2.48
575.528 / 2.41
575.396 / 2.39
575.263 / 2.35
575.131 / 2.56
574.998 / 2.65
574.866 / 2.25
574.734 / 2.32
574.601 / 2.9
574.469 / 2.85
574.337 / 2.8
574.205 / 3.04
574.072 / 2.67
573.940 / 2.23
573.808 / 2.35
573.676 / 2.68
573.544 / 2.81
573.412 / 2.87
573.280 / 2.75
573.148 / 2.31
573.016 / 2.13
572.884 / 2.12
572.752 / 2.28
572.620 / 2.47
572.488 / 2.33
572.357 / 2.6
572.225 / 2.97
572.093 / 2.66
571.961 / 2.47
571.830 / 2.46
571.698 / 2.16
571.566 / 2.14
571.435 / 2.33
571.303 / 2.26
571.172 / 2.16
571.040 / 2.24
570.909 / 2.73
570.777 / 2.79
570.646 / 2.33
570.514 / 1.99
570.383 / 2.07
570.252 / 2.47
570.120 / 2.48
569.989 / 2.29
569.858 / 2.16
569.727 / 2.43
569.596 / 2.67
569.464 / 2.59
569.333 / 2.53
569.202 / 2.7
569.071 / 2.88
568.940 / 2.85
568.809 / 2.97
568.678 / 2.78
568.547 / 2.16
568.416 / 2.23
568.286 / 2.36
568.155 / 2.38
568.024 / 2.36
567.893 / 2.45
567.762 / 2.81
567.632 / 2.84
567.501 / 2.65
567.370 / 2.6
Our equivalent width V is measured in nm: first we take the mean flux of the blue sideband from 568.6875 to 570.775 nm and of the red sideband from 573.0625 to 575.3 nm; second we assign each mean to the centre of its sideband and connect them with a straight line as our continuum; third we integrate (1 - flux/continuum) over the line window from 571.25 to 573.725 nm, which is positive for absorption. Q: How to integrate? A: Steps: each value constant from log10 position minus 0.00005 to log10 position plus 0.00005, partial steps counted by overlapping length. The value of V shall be 0.11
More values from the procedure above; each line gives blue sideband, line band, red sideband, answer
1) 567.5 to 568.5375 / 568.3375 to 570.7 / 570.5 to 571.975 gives -0.05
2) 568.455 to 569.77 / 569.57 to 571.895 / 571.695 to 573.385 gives 0.20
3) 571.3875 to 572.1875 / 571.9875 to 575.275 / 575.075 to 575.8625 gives -0.23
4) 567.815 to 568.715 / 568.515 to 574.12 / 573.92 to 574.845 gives 0.13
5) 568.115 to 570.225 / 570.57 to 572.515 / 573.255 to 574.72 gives 0.13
